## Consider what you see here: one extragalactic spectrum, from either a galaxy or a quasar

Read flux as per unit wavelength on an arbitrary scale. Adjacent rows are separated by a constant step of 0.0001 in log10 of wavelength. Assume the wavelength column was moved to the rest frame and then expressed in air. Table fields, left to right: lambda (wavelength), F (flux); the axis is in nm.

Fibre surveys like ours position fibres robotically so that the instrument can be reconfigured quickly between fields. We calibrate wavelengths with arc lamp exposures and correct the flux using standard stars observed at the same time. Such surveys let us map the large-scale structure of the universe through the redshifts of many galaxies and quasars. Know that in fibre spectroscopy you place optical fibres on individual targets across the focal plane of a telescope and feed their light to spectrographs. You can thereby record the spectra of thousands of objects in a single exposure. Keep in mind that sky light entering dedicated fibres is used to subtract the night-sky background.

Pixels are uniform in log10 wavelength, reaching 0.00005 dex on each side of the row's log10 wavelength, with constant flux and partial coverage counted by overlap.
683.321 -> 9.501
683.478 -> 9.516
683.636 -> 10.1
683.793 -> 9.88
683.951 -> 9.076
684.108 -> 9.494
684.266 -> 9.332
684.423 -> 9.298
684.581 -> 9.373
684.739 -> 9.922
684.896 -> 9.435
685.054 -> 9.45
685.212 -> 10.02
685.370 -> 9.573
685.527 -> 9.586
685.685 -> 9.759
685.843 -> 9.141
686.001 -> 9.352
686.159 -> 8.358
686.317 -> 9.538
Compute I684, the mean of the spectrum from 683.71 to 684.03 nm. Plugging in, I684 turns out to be 9.5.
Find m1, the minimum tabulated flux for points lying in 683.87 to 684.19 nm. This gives 9.076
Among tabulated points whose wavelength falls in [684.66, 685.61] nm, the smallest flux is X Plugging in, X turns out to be 9.435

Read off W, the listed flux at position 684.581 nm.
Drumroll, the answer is 9.373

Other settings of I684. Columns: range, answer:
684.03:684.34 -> 9.4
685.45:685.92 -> 9.49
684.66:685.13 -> 9.61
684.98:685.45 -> 9.69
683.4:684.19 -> 9.6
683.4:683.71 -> 9.79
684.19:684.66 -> 9.33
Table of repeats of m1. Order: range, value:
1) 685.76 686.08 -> 9.141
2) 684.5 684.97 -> 9.373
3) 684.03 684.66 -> 9.298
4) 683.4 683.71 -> 9.516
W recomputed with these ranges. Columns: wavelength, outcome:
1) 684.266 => 9.332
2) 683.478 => 9.516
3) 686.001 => 9.352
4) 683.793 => 9.88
